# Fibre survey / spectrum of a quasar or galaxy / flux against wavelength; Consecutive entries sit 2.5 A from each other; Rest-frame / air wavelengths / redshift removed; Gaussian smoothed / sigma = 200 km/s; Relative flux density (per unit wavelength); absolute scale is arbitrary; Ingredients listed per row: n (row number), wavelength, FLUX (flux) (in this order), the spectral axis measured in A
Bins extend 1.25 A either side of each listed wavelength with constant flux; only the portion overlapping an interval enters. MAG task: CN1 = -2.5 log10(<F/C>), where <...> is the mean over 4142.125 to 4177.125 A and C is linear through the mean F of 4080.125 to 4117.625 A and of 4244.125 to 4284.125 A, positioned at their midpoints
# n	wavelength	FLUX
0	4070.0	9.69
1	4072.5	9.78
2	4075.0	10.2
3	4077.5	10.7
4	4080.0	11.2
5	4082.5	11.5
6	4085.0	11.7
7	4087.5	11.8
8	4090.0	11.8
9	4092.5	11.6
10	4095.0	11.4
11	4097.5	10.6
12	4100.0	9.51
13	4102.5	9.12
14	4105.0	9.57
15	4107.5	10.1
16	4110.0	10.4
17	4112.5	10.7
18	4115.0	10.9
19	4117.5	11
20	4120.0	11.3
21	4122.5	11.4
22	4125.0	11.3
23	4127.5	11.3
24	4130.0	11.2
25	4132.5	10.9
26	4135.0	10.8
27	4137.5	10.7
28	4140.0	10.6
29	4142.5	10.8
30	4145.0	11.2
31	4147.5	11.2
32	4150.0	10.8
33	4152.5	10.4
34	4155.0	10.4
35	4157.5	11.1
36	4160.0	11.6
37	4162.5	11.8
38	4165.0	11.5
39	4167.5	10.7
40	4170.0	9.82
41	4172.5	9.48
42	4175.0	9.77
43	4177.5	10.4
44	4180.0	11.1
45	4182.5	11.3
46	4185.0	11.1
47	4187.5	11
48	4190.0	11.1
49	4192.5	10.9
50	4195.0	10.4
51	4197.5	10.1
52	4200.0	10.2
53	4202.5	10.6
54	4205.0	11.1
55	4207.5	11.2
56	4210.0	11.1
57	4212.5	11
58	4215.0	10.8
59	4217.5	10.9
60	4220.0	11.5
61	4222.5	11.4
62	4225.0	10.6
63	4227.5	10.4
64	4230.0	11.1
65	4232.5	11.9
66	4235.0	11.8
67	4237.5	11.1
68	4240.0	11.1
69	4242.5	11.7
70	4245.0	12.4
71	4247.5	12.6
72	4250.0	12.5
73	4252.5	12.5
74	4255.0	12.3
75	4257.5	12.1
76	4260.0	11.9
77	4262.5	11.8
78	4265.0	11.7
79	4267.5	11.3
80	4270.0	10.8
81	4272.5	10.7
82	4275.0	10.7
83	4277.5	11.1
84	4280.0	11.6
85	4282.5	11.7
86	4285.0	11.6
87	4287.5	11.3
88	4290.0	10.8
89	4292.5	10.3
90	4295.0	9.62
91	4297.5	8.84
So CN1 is 0.04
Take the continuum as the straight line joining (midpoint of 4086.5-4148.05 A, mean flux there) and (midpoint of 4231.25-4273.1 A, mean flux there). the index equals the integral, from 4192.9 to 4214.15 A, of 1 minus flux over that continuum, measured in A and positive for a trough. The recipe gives 1.4 A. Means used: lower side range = 10.8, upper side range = 11.8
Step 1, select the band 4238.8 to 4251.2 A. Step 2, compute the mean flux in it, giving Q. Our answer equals 12.1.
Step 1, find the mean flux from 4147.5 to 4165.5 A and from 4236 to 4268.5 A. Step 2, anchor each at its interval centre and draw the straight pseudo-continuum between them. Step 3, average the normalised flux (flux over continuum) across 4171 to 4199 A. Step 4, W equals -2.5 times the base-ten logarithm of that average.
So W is 0.07 mag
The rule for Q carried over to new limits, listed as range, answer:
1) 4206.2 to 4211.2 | 11.2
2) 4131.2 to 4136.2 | 10.9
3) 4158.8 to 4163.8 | 11.7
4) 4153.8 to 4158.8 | 10.8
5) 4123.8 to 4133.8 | 11.2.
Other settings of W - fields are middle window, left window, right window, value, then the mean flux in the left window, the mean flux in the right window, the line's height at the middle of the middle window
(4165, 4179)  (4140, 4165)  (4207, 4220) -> 0.09 mag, 11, 11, 11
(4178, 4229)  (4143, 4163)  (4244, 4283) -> 0.05 mag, 11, 11.7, 11.3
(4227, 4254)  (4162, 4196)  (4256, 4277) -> -0.06 mag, 10.7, 11.4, 11.2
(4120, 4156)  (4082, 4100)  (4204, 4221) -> 0.03 mag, 11.3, 11.1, 11.2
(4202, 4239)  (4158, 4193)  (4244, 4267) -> 0.05 mag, 10.8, 12.2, 11.6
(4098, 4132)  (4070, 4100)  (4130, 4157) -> 0.03 mag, 11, 10.8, 10.9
